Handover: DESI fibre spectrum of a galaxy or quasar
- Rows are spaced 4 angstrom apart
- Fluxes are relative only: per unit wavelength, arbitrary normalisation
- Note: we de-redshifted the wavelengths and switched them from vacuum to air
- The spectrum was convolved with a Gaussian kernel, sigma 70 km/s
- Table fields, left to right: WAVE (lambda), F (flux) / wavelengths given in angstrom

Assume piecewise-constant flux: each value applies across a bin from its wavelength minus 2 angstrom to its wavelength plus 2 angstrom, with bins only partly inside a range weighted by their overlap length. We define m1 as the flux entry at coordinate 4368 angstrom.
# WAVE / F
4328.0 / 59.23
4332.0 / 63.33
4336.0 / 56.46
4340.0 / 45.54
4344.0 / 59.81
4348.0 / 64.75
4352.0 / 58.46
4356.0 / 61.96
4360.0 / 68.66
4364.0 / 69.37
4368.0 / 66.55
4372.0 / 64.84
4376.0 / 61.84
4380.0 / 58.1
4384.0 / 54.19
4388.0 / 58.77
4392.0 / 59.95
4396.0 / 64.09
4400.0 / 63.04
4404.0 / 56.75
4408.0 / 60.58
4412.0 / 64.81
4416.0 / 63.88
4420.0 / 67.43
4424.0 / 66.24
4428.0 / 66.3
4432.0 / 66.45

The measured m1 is 66.55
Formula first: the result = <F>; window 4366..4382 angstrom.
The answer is 62.8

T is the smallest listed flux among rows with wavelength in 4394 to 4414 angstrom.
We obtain 56.75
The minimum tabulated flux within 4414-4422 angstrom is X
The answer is 63.88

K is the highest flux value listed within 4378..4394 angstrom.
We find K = 59.95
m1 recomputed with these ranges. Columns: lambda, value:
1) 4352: 58.46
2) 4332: 63.33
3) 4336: 56.46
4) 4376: 61.84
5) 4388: 58.77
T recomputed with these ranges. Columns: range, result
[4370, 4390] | 54.19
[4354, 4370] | 61.96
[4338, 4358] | 45.54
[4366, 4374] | 64.84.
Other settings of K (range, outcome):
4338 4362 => 68.66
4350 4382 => 69.37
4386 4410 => 64.09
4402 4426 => 67.43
